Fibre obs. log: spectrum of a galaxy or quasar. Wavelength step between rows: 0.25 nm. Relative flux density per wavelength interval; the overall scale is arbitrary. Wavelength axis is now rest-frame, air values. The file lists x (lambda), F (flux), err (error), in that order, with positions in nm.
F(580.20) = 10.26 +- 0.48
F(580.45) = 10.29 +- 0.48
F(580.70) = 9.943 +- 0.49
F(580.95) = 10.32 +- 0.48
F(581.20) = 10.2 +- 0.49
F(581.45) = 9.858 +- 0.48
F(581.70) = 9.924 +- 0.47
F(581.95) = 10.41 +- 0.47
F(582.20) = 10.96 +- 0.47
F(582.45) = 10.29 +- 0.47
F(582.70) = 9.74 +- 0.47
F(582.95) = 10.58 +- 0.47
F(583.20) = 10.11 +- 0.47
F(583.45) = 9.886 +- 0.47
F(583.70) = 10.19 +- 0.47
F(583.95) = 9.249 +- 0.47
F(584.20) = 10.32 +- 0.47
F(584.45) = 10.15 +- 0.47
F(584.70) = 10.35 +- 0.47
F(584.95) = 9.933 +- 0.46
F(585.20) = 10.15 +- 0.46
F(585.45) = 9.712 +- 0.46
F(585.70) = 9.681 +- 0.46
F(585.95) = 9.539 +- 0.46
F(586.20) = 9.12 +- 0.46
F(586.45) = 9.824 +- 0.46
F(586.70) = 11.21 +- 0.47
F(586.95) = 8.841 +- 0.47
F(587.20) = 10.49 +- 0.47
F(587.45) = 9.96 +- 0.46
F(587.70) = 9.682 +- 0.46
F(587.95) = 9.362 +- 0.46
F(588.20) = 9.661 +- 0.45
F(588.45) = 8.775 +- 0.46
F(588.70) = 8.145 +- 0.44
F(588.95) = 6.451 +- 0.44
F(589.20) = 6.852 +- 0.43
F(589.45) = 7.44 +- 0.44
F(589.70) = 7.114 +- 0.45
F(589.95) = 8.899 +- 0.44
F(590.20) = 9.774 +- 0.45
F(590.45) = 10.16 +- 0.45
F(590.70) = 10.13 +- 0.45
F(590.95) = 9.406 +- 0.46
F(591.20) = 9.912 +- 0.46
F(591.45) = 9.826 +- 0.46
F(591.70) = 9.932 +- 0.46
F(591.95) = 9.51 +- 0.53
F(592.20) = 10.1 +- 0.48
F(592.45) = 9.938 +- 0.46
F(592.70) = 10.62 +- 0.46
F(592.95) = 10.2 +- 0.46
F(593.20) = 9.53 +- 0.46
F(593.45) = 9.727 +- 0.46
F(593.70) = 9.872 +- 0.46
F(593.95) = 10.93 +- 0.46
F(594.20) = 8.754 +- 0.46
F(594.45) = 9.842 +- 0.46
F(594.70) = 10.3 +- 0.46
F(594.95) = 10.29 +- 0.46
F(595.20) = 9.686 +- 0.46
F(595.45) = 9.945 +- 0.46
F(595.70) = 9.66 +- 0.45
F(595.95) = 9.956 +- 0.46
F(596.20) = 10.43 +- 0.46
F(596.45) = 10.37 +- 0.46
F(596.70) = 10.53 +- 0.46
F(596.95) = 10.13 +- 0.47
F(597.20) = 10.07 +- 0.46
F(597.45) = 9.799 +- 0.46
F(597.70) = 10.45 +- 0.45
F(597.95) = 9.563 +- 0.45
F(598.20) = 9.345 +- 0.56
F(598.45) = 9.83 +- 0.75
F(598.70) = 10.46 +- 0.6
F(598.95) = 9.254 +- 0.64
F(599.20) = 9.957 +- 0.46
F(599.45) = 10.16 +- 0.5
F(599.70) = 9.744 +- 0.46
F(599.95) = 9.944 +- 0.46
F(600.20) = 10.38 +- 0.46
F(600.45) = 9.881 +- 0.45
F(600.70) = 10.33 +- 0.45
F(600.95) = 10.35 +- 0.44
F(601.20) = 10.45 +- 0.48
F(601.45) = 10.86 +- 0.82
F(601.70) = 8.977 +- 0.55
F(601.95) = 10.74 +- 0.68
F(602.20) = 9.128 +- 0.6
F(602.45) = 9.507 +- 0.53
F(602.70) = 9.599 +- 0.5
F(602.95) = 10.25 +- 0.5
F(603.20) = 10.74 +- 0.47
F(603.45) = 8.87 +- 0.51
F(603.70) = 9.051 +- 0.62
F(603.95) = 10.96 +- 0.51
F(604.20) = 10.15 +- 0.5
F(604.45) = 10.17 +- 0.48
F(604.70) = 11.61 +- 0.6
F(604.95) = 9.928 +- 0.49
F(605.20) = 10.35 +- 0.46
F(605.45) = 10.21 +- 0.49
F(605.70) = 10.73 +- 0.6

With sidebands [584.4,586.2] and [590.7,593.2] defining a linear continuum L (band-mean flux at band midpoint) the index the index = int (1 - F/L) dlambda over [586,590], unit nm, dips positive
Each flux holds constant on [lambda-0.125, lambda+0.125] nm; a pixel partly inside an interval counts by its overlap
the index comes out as 0.410 nm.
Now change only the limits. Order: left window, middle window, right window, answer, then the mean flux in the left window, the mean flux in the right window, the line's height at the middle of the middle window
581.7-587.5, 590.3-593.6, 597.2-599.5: 0.01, 10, 9.87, 9.94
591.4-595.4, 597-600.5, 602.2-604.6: 0.00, 9.94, 9.9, 9.92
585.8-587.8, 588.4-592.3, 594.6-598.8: 0.40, 9.83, 10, 9.91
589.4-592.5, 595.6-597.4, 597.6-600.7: -0.07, 9.43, 9.93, 9.77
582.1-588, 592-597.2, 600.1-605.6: 0.01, 9.98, 10.1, 10.1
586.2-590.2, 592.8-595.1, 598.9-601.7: -0.12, 8.88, 10.1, 9.46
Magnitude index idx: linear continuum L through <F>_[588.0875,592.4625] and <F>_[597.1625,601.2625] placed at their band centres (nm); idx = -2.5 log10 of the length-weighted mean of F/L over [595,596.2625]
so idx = -0.04 mag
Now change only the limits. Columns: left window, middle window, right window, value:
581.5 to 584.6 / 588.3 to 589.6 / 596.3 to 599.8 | 0.312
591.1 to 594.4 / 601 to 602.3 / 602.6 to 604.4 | -0.013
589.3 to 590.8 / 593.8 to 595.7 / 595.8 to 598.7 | -0.033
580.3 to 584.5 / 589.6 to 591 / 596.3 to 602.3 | 0.091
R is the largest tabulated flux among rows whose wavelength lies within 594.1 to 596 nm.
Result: 10.3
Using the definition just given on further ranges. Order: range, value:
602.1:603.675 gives 10.74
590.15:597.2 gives 10.93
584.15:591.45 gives 11.21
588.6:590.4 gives 9.774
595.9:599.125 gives 10.53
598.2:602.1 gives 10.86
